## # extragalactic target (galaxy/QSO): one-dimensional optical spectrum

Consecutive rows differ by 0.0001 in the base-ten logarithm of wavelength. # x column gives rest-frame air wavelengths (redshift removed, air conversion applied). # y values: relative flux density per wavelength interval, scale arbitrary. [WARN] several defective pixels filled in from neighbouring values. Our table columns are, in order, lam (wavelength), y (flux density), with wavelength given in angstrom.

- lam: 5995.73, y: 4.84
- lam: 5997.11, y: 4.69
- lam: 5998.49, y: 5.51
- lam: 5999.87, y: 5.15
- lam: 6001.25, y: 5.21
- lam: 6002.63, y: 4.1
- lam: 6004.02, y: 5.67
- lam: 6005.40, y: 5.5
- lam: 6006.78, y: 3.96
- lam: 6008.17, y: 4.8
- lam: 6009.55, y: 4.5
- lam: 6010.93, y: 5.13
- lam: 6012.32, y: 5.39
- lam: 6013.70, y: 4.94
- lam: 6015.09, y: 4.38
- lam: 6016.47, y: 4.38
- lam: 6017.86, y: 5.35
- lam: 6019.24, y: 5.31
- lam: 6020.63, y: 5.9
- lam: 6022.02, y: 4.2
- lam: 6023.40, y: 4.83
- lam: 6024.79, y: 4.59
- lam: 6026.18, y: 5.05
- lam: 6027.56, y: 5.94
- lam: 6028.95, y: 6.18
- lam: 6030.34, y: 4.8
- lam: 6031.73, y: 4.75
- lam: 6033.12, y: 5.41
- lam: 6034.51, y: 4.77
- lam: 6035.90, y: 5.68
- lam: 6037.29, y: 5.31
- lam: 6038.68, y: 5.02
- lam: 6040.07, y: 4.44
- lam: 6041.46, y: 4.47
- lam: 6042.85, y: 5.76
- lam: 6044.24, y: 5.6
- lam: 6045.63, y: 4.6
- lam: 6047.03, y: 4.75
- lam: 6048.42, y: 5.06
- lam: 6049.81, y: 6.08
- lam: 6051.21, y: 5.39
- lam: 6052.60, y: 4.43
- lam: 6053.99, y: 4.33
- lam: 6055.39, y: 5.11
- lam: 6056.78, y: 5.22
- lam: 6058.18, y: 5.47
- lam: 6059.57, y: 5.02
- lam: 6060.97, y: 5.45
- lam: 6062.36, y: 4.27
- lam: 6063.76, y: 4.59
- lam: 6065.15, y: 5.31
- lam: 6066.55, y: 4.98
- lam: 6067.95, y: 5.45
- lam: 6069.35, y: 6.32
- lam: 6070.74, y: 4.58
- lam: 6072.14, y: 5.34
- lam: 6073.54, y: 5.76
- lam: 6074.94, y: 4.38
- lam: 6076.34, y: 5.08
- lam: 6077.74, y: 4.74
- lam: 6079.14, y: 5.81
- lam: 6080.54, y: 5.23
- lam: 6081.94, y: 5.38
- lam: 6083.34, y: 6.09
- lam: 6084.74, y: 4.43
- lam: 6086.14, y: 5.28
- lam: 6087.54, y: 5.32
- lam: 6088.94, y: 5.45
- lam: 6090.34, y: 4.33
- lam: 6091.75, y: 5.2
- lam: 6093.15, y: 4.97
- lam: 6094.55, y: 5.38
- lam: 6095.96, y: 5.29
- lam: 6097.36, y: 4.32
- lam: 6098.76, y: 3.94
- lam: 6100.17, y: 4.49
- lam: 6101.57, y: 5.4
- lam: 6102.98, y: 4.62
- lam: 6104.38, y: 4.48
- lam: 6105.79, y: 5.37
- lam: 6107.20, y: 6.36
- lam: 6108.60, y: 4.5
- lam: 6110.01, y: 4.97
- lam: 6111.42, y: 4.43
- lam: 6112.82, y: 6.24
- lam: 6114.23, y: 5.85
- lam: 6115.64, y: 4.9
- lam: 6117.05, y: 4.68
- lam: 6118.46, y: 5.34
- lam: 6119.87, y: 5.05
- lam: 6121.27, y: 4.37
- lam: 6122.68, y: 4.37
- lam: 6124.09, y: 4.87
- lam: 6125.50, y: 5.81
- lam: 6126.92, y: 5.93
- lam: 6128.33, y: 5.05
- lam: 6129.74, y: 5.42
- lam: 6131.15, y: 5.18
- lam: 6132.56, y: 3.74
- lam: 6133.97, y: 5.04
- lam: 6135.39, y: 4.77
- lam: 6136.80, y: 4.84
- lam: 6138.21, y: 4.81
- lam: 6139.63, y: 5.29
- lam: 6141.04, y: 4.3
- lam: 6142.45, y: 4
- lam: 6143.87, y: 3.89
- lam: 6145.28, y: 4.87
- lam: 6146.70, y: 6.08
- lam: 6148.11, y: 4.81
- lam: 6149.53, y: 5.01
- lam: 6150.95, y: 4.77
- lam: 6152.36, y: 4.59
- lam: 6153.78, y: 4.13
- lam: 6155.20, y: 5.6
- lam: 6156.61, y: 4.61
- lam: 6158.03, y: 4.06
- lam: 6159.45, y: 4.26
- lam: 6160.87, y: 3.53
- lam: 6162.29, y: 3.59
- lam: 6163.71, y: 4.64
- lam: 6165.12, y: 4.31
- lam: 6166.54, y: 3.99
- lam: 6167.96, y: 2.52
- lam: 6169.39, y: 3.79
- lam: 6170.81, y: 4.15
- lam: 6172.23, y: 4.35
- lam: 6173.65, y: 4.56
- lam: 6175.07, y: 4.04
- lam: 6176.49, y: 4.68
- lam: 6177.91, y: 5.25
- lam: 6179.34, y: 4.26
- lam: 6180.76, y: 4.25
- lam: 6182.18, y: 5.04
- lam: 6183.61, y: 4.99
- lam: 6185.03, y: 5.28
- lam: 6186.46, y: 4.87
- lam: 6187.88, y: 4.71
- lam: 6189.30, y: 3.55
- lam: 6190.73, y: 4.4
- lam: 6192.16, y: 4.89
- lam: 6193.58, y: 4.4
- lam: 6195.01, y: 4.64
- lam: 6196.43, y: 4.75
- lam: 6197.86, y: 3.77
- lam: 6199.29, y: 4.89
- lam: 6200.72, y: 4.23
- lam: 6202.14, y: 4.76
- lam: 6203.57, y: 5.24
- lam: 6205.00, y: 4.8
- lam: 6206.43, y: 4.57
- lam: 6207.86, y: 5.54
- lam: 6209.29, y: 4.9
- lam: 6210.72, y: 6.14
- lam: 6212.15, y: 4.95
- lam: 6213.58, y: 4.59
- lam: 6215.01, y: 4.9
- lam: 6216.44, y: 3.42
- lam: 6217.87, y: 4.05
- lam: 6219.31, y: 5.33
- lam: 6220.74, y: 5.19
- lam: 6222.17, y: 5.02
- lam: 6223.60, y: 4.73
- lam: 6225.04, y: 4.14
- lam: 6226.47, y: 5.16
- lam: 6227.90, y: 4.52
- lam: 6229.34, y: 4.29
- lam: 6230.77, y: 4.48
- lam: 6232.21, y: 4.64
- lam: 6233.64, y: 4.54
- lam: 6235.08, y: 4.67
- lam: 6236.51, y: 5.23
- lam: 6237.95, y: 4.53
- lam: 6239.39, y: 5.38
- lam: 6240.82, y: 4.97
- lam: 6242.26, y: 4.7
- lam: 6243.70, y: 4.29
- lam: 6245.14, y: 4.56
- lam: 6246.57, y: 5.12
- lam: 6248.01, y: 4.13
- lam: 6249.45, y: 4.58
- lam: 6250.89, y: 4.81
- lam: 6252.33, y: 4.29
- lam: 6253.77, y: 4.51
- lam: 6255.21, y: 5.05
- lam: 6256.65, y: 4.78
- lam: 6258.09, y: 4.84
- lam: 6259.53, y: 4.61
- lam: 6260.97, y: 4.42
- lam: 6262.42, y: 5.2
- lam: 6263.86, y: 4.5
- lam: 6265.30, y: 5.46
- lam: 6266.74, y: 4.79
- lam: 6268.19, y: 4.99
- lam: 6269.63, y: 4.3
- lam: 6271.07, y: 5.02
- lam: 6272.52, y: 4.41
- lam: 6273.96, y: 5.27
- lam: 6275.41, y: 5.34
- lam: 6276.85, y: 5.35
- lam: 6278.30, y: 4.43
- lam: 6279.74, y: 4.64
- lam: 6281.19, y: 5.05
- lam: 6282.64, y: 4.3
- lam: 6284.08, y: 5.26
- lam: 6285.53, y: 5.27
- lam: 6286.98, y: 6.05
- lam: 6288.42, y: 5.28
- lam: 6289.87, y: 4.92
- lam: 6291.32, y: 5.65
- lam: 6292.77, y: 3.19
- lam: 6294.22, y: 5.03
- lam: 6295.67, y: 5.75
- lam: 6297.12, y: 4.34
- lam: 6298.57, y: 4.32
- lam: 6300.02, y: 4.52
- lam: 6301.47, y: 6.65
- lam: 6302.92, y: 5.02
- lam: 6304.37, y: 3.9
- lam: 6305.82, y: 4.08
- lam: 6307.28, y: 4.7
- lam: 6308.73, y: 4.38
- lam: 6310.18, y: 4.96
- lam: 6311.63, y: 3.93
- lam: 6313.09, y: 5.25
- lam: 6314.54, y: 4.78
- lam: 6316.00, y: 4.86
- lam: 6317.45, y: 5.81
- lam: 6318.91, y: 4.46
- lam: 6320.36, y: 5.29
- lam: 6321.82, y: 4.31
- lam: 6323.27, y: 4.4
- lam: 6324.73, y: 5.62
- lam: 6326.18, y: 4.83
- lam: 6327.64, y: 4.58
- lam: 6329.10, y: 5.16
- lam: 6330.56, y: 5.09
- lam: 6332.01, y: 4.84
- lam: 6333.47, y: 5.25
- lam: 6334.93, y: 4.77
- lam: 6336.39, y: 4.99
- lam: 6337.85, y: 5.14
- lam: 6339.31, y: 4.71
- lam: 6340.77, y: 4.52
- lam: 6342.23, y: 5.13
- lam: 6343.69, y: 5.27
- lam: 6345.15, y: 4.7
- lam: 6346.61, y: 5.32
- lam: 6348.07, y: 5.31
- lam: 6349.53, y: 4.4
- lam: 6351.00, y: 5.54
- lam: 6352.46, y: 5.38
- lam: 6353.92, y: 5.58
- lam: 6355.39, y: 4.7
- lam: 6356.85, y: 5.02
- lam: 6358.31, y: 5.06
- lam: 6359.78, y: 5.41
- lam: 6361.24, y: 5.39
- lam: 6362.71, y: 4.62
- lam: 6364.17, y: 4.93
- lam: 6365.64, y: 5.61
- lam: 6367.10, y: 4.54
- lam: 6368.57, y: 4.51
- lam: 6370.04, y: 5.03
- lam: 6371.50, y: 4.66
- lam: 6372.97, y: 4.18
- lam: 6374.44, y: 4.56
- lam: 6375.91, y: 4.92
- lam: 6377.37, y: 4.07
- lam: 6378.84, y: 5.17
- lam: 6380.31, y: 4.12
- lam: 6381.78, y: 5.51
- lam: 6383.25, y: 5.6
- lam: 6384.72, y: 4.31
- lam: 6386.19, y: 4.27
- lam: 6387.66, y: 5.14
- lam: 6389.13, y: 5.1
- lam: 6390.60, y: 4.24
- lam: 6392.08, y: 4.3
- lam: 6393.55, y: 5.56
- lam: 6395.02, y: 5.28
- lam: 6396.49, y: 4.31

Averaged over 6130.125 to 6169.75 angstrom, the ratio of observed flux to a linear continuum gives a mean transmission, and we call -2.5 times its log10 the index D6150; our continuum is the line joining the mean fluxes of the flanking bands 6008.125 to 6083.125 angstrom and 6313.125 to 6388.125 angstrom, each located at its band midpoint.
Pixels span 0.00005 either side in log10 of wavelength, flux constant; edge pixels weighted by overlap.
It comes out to 0.13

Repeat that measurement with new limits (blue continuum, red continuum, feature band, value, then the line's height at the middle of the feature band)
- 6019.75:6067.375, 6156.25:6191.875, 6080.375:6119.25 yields -0.07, 4.75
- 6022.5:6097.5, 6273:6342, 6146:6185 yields 0.13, 5.03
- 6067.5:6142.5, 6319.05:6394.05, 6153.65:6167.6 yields 0.19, 5.02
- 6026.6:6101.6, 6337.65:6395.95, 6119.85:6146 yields 0.06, 5.07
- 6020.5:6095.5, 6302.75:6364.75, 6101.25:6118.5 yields -0.01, 5.09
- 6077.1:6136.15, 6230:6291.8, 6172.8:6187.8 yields 0.05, 4.96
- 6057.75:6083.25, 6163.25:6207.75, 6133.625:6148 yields -0.01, 4.76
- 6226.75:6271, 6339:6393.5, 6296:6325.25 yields 0.01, 4.81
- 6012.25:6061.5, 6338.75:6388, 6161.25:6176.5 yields 0.24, 5.02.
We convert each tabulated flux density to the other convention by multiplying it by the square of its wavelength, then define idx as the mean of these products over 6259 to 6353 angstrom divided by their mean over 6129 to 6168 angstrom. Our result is 1.13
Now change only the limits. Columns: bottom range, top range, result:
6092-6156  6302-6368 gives 1.07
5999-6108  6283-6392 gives 1.06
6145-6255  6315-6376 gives 1.13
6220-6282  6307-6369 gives 1.07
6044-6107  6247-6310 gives 1.02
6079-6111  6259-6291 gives 1.04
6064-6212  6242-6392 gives 1.07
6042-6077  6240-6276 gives 0.99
